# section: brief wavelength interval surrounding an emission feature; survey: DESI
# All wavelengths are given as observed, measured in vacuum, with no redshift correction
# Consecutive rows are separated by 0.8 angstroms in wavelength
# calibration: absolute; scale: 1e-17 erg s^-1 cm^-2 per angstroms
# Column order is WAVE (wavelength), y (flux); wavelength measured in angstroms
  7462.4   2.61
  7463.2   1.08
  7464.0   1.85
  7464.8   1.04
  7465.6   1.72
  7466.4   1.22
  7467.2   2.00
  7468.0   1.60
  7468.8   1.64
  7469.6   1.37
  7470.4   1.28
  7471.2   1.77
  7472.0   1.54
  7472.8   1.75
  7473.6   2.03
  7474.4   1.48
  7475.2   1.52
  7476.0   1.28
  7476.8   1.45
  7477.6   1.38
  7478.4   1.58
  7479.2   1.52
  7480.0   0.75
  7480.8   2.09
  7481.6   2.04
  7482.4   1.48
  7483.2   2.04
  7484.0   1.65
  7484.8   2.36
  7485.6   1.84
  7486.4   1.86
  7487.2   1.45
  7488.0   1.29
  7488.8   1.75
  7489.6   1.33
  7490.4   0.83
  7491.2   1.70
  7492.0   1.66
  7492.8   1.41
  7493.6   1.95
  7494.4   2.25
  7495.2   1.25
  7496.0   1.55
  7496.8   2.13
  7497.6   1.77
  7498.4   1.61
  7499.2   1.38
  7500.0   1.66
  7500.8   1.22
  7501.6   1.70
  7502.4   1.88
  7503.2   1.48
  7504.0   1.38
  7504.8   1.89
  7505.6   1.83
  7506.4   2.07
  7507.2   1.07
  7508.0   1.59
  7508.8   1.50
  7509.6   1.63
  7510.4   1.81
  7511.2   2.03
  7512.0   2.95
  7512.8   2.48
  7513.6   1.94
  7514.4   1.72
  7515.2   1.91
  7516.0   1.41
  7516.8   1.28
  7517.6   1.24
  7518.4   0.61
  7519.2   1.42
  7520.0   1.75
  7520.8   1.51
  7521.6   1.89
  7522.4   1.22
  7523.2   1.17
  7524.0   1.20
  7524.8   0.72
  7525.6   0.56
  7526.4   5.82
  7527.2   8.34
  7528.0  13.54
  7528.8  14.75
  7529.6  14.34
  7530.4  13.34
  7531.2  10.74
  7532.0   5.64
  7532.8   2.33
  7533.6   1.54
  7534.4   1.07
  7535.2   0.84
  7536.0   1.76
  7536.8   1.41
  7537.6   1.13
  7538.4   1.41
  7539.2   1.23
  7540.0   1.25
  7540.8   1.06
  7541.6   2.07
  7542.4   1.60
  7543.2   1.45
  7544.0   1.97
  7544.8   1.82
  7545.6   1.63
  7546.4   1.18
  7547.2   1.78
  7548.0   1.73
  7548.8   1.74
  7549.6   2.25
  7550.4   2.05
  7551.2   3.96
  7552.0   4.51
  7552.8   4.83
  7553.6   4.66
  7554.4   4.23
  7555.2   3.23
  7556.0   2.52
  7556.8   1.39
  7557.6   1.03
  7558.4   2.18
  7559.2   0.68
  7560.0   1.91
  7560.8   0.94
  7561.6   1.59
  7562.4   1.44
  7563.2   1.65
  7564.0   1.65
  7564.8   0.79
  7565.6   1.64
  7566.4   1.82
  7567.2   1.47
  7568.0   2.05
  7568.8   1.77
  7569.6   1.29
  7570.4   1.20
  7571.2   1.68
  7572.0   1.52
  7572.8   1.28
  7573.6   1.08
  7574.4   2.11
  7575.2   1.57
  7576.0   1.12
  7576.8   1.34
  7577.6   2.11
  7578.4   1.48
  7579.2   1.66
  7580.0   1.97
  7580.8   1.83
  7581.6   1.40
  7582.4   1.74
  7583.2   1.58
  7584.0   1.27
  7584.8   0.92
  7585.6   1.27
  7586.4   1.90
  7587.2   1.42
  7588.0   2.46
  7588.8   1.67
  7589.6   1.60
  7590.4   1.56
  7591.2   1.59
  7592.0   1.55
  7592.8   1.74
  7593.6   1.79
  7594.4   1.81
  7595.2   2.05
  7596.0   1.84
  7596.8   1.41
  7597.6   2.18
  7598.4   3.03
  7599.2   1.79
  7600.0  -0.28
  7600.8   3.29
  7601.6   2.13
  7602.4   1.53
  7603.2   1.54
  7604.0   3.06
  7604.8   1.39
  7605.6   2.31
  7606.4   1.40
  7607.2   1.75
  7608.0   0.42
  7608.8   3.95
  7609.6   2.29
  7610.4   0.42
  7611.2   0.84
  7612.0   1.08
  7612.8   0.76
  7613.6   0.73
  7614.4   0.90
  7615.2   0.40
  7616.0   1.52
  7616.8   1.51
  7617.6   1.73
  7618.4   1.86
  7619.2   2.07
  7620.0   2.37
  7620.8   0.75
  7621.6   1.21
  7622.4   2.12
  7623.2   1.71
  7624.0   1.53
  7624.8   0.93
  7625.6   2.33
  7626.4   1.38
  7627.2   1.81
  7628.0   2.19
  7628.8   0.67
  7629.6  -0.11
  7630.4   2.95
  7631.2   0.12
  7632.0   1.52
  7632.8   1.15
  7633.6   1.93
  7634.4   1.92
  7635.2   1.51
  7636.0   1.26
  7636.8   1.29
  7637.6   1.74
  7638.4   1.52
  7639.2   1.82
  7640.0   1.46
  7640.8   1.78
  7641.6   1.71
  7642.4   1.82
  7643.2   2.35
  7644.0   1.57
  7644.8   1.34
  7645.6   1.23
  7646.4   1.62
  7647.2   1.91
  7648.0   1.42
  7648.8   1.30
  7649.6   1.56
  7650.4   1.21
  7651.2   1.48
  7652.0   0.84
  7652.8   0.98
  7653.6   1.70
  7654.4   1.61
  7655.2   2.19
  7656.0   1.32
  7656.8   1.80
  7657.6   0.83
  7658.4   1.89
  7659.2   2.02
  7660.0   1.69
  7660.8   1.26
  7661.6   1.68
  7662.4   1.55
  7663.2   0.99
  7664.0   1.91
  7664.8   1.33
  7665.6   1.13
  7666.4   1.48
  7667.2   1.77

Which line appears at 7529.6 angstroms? H-alpha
